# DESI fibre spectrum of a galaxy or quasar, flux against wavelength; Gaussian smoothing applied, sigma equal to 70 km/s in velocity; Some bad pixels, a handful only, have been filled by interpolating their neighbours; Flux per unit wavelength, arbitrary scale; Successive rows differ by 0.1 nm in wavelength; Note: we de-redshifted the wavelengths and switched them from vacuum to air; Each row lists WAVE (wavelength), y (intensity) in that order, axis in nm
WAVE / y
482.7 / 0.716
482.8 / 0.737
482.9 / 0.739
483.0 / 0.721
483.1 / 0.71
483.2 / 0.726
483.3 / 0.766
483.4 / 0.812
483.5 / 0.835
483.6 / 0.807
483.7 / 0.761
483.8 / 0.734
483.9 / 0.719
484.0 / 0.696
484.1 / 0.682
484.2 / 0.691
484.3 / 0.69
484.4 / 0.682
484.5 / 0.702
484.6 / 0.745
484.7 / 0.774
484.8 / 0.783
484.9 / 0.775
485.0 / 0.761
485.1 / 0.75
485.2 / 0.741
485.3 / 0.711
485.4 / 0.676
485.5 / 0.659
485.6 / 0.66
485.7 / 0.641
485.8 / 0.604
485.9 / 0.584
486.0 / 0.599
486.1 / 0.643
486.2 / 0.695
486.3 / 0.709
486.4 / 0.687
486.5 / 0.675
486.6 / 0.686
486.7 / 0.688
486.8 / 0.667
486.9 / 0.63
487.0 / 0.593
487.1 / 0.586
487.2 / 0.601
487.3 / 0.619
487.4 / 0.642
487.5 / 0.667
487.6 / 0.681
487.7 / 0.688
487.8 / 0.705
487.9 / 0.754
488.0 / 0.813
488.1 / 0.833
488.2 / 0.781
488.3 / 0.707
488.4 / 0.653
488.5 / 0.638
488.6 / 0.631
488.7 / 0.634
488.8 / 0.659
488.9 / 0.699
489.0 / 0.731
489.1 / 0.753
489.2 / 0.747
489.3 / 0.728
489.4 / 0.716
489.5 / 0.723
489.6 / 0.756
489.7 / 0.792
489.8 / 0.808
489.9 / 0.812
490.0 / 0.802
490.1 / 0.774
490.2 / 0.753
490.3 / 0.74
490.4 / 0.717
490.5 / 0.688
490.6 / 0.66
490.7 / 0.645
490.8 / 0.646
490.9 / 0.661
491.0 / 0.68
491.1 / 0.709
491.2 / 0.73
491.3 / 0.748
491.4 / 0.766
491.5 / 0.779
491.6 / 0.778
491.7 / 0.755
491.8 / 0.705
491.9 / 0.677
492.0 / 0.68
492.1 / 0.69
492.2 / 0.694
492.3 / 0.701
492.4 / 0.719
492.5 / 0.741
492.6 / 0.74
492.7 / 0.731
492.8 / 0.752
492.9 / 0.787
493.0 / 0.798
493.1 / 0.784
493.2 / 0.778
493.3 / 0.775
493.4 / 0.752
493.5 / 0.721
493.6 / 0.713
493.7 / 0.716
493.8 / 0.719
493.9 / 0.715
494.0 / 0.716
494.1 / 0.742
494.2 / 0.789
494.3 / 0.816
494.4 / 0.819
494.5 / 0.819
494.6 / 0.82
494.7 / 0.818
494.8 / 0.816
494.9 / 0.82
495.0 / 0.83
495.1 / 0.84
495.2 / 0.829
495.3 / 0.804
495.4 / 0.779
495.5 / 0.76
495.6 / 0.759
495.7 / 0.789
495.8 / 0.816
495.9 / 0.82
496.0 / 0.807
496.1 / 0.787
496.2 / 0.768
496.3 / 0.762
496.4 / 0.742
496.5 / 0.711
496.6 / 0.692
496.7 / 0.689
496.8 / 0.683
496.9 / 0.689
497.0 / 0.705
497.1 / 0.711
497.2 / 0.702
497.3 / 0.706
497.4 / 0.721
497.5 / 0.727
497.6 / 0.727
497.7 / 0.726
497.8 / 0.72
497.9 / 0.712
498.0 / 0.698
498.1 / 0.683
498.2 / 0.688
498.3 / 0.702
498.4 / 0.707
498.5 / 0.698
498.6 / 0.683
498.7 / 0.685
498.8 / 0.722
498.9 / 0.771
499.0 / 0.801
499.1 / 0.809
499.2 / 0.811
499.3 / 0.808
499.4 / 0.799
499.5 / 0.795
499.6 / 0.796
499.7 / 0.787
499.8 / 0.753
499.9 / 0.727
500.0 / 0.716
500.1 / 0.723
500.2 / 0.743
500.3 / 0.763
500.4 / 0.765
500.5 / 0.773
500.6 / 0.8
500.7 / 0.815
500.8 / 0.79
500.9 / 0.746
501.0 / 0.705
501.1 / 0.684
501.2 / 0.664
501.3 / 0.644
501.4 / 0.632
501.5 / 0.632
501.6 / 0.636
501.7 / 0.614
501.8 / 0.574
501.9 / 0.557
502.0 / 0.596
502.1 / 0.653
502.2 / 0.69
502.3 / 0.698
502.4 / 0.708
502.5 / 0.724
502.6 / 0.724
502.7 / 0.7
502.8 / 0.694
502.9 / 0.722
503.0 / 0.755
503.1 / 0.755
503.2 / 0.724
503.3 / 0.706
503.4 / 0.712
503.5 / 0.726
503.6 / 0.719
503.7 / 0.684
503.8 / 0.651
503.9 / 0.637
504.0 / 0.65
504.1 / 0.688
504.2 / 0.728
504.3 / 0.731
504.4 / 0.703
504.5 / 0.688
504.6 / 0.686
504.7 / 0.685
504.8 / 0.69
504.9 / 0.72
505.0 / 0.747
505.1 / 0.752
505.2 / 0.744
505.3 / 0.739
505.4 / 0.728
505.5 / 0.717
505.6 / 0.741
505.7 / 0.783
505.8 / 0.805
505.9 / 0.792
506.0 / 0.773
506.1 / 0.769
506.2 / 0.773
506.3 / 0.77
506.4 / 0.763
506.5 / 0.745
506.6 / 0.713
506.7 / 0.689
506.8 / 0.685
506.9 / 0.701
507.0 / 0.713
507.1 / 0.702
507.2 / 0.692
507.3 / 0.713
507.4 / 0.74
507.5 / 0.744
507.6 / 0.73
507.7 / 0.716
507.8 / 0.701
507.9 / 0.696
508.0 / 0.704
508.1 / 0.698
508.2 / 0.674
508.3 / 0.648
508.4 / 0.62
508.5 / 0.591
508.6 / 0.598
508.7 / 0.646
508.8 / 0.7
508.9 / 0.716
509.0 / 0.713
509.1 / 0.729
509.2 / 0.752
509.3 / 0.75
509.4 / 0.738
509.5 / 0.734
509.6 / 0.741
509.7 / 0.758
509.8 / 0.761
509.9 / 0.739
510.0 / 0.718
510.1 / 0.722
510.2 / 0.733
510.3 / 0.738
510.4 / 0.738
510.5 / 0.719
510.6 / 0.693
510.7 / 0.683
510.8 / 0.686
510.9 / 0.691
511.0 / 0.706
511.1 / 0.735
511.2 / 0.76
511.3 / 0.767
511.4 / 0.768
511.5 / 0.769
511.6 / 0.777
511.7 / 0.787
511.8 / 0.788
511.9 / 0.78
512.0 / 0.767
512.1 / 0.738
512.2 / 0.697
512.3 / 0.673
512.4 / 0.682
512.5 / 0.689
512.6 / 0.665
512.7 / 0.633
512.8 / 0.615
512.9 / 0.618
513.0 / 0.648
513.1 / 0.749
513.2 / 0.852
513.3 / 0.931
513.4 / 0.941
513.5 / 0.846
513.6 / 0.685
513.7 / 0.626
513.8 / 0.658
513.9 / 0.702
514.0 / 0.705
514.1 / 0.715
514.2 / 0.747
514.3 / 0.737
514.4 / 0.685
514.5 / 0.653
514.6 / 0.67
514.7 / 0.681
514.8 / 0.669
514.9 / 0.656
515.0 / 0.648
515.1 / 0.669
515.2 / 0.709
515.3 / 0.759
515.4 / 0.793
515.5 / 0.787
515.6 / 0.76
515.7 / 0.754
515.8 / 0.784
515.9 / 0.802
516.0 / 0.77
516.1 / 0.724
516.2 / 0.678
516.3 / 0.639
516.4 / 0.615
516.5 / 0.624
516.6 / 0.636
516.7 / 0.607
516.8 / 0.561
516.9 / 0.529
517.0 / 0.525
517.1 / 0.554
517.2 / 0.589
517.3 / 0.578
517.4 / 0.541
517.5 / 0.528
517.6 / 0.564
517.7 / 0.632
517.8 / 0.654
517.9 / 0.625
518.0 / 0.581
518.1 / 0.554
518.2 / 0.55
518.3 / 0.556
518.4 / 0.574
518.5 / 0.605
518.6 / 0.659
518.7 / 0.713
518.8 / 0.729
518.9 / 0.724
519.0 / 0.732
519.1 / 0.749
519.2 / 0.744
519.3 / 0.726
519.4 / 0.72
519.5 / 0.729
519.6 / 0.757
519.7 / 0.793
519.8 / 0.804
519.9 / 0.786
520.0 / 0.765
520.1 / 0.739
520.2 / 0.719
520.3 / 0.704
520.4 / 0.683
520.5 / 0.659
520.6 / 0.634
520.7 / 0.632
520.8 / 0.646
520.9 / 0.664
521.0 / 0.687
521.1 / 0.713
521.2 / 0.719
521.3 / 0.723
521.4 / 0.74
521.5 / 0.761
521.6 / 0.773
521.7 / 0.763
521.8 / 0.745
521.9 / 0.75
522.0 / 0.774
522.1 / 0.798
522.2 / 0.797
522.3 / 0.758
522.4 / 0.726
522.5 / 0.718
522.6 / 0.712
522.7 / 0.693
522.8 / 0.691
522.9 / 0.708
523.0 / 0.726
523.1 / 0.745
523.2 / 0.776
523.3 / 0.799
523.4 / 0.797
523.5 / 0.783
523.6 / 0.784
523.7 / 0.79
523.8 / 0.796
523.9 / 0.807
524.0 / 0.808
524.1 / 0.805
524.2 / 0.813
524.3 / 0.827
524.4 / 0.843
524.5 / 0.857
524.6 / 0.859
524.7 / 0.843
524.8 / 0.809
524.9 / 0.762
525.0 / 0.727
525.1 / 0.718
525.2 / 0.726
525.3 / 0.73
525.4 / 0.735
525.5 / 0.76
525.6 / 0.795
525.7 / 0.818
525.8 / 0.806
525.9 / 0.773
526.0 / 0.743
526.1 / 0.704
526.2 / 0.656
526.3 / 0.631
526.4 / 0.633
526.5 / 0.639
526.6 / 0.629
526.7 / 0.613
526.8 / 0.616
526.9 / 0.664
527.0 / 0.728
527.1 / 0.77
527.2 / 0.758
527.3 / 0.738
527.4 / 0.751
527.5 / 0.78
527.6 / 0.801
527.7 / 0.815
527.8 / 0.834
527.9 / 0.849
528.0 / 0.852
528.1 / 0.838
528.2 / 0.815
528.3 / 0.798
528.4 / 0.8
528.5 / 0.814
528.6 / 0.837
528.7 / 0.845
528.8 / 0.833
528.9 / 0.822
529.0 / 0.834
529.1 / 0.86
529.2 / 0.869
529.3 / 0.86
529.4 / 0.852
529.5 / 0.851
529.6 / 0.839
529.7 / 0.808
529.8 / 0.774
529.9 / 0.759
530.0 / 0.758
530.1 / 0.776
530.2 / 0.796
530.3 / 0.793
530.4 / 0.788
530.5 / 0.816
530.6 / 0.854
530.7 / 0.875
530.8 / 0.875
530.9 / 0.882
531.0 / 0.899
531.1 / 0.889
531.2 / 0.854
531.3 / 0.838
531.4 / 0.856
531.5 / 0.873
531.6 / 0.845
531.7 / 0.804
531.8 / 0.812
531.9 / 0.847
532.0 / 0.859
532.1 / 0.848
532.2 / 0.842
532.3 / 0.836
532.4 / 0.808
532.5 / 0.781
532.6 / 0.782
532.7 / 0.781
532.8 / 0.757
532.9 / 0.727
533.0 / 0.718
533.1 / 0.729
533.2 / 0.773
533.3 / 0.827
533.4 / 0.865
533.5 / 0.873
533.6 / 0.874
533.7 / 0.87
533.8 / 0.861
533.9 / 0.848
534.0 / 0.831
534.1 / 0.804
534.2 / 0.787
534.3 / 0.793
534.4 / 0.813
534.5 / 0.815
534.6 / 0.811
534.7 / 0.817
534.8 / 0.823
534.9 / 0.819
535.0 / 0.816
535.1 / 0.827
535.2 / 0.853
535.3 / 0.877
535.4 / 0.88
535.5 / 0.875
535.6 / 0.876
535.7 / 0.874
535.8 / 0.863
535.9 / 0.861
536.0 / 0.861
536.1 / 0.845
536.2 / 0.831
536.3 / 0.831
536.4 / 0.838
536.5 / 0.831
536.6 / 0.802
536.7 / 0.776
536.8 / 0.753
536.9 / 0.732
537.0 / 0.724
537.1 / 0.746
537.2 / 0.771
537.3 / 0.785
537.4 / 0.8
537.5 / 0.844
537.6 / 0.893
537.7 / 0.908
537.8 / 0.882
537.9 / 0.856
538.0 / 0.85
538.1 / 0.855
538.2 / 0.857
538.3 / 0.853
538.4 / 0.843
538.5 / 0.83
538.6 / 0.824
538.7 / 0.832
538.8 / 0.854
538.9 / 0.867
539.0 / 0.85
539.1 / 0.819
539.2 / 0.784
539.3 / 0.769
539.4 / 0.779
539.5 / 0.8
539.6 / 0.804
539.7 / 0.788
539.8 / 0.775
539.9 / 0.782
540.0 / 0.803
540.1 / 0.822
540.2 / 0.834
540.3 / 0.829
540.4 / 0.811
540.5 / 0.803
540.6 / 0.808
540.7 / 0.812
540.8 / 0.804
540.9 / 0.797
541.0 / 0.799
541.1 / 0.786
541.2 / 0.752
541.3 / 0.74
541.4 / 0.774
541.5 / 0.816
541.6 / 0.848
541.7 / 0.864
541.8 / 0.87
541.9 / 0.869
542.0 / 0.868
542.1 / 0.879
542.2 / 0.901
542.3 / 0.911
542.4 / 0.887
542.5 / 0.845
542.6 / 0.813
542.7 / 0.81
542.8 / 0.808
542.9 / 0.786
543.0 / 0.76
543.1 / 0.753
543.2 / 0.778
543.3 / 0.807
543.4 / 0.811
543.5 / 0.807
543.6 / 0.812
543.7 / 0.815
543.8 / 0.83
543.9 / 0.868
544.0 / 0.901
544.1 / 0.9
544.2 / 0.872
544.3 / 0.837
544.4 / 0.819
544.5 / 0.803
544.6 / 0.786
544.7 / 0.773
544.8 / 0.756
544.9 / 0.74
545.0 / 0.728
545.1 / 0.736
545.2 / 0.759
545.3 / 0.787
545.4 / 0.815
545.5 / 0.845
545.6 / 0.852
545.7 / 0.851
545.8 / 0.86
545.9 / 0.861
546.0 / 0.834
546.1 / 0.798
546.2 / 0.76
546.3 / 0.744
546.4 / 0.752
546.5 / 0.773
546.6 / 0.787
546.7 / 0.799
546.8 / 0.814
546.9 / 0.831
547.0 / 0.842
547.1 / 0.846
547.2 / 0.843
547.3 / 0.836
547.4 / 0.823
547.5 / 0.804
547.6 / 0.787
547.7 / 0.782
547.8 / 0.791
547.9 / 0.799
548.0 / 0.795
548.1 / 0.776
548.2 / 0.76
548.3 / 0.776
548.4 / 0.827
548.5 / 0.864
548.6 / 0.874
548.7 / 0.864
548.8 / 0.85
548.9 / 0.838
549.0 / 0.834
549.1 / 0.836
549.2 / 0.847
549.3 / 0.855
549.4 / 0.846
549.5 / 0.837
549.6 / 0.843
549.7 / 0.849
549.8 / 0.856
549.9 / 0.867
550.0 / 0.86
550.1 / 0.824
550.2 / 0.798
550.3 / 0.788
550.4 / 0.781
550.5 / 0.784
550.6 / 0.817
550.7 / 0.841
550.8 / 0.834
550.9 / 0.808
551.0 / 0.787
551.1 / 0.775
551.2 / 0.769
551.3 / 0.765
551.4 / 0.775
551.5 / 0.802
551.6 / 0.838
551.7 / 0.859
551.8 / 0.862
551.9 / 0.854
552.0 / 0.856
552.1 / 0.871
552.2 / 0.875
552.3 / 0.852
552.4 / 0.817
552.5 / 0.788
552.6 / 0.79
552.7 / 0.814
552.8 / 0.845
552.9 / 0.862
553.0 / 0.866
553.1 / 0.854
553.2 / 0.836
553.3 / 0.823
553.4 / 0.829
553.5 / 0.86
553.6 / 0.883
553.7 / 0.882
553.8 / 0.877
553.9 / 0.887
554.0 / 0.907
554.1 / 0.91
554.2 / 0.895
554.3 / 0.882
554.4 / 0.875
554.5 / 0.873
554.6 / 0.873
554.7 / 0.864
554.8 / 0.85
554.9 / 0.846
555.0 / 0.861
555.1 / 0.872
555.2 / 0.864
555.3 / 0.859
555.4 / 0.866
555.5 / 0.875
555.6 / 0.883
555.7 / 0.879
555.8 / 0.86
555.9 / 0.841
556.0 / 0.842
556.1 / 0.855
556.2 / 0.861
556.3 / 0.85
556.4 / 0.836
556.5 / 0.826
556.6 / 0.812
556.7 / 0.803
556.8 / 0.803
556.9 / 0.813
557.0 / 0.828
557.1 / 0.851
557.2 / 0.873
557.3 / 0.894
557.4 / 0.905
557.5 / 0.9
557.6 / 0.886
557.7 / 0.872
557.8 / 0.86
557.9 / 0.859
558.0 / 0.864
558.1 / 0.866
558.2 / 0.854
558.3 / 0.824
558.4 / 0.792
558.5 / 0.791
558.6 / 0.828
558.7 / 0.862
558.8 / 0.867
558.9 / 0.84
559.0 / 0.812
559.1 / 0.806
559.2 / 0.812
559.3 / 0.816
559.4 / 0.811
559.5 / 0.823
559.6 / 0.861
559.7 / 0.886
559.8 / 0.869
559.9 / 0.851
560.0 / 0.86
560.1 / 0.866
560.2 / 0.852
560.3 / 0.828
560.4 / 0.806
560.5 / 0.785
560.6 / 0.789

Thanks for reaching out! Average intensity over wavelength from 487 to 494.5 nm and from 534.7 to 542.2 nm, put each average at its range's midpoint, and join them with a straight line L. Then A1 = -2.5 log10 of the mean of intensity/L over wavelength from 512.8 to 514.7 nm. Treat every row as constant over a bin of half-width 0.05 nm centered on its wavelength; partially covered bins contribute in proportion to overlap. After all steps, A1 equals 0.065 mag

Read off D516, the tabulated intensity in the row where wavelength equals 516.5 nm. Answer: 0.624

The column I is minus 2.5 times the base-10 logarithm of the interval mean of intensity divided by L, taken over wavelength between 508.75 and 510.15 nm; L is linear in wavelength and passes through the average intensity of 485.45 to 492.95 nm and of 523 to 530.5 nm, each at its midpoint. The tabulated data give 0.01 mag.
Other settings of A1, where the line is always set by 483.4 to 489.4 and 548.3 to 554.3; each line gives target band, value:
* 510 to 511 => 0.057 mag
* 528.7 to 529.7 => -0.072 mag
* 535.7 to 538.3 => -0.024 mag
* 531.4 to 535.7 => -0.032 mag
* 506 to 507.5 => 0.020 mag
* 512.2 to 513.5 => 0.039 mag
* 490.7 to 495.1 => -0.053 mag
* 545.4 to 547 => 0.021 mag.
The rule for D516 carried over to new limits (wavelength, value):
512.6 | 0.665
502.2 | 0.69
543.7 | 0.815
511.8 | 0.788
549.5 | 0.837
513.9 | 0.702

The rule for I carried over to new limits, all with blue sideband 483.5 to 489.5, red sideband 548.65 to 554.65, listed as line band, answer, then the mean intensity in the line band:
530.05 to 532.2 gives -0.062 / 0.842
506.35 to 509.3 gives 0.067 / 0.699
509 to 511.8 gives 0.017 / 0.737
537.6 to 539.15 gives -0.055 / 0.853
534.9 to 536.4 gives -0.063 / 0.853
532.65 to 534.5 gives -0.010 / 0.807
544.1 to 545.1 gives 0.042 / 0.793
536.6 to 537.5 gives 0.055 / 0.768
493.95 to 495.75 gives -0.120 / 0.798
